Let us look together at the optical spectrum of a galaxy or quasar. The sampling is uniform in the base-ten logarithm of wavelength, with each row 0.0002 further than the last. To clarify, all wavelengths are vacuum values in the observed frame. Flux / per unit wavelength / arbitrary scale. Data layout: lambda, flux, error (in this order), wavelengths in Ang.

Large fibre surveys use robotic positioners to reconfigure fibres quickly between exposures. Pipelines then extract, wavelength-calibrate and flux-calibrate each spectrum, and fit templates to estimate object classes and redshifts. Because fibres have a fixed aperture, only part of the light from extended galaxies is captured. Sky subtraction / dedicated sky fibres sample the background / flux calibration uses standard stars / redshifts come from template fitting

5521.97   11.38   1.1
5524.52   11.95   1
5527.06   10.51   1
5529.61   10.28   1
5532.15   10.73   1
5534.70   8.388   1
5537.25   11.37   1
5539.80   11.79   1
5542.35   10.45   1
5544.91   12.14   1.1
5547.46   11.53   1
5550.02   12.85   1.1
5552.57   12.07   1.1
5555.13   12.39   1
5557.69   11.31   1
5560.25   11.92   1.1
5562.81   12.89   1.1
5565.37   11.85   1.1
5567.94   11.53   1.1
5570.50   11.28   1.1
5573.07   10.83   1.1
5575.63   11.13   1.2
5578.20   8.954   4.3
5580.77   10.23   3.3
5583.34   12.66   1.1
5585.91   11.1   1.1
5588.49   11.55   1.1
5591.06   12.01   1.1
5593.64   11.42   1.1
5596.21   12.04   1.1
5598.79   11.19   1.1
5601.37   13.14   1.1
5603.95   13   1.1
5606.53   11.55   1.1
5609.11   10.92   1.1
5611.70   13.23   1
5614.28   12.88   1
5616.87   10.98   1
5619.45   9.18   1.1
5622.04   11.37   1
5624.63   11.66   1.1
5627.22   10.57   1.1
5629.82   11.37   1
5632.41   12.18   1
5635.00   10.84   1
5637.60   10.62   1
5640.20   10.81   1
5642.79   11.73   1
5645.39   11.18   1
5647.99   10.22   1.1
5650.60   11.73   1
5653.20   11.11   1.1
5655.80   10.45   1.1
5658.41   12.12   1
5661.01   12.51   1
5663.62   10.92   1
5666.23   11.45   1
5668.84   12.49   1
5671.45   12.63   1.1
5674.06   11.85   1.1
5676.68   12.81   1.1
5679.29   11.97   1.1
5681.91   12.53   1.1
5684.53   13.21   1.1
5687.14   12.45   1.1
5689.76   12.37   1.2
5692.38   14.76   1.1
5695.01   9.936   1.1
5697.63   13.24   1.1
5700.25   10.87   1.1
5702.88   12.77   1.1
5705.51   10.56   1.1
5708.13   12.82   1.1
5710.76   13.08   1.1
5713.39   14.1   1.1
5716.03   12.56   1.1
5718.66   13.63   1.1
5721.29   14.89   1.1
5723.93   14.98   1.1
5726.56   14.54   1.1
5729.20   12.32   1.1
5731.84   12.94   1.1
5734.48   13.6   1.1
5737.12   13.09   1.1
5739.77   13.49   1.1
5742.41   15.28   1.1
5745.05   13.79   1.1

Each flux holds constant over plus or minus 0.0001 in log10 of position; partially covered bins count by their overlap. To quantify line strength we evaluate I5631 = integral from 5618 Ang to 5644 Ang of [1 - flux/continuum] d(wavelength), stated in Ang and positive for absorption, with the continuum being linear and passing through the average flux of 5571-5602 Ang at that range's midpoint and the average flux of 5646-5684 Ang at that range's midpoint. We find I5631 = 1.2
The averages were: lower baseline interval 11.3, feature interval 11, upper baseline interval 11.8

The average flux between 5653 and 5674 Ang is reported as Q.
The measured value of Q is 11.8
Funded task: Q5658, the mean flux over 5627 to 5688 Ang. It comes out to 11.7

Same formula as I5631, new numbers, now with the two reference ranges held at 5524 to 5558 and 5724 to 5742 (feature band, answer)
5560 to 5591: 0.87 Ang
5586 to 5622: 0.79 Ang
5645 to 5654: 1.08 Ang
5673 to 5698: 0.94 Ang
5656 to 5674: 1.16 Ang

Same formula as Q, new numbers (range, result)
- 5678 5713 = 12.4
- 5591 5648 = 11.5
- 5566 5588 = 11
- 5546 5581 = 11.5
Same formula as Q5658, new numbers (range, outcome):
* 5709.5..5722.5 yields 13.6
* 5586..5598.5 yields 11.6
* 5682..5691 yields 12.7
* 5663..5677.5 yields 12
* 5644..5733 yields 12.4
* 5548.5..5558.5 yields 12.2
